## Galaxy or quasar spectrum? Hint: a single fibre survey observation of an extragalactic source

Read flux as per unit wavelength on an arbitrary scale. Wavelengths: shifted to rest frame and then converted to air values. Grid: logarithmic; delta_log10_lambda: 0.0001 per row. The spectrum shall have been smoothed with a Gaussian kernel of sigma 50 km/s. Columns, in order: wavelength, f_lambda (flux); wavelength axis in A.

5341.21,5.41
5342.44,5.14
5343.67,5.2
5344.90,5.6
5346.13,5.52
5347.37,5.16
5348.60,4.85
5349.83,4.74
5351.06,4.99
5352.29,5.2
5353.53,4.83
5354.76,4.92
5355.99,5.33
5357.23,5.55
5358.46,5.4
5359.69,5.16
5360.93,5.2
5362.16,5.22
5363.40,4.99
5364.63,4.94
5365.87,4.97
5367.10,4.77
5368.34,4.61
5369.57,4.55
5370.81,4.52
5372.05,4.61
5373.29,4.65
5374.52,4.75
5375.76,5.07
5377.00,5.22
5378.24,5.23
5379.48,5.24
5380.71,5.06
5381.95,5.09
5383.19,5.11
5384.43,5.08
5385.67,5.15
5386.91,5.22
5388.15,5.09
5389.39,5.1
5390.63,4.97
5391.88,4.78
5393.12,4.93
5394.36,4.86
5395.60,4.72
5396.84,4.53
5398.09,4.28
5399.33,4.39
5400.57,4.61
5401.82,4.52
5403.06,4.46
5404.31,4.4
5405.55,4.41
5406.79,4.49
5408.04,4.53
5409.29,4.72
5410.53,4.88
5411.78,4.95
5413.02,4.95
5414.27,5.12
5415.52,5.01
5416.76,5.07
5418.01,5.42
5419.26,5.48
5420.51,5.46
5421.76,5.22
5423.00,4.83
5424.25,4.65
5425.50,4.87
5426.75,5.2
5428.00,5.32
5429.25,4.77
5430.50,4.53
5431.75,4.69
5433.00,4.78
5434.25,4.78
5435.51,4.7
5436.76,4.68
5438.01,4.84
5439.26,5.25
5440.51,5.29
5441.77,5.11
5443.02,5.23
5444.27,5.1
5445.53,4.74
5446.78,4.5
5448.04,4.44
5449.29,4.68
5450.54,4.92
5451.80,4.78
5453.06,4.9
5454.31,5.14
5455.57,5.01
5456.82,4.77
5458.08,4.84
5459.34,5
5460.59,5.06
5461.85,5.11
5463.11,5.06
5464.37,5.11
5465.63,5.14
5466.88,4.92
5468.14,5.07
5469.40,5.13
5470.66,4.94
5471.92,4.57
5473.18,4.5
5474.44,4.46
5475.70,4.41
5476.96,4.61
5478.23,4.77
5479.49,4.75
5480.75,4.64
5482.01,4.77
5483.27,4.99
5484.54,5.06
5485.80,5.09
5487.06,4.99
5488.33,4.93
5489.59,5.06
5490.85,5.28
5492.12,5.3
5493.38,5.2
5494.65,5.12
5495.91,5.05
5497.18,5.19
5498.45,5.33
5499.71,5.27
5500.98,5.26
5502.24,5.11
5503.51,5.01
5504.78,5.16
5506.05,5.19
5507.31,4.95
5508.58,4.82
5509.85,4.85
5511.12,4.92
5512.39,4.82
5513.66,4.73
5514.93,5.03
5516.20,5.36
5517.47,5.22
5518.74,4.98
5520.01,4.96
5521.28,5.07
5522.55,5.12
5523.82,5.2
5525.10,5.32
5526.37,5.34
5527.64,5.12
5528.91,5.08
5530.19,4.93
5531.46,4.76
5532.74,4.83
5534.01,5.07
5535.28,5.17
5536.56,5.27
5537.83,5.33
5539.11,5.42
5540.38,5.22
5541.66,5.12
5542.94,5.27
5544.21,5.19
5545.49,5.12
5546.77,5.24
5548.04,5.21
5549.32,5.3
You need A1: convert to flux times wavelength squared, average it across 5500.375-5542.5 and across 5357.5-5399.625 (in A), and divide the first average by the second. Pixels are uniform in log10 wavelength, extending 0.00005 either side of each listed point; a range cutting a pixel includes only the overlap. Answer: 1.1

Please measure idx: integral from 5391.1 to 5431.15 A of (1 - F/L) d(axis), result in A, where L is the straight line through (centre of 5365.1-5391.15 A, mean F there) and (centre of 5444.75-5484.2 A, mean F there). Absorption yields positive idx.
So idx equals 0.7 A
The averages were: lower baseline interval 4.96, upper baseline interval 4.83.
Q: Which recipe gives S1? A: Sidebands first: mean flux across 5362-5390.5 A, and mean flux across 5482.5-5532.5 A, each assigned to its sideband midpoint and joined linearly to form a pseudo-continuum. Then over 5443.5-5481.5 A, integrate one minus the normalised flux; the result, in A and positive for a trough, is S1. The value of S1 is 1.5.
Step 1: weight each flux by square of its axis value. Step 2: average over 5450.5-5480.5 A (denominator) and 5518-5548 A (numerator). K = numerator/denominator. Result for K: 1.1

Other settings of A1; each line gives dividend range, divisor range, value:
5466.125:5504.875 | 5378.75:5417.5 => 1.06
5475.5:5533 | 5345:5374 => 1.06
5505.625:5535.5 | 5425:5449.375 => 1.06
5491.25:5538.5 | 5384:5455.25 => 1.08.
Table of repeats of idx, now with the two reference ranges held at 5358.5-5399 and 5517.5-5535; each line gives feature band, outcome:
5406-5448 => 0.3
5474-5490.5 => 0.7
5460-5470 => -0.1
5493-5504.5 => -0.3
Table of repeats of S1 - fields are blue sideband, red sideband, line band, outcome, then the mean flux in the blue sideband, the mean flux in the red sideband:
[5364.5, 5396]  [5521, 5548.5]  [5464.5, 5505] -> 0.9 A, 4.94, 5.16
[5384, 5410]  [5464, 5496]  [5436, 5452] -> -0.2 A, 4.72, 4.91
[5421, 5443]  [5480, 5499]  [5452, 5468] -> 0.0 A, 4.93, 5.06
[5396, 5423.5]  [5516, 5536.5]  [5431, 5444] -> -0.2 A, 4.81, 5.09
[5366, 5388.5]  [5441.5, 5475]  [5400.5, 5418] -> 0.6 A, 4.95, 4.9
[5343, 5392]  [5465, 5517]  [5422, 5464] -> 0.8 A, 5.04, 4.97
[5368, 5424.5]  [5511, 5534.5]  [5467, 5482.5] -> 0.8 A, 4.87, 5.05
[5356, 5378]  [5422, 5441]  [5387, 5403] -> 0.6 A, 4.97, 4.88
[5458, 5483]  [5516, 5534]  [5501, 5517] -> 0.0 A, 4.85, 5.09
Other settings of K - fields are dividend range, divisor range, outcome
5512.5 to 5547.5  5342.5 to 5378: 1.09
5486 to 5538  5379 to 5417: 1.10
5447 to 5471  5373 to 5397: 1.01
